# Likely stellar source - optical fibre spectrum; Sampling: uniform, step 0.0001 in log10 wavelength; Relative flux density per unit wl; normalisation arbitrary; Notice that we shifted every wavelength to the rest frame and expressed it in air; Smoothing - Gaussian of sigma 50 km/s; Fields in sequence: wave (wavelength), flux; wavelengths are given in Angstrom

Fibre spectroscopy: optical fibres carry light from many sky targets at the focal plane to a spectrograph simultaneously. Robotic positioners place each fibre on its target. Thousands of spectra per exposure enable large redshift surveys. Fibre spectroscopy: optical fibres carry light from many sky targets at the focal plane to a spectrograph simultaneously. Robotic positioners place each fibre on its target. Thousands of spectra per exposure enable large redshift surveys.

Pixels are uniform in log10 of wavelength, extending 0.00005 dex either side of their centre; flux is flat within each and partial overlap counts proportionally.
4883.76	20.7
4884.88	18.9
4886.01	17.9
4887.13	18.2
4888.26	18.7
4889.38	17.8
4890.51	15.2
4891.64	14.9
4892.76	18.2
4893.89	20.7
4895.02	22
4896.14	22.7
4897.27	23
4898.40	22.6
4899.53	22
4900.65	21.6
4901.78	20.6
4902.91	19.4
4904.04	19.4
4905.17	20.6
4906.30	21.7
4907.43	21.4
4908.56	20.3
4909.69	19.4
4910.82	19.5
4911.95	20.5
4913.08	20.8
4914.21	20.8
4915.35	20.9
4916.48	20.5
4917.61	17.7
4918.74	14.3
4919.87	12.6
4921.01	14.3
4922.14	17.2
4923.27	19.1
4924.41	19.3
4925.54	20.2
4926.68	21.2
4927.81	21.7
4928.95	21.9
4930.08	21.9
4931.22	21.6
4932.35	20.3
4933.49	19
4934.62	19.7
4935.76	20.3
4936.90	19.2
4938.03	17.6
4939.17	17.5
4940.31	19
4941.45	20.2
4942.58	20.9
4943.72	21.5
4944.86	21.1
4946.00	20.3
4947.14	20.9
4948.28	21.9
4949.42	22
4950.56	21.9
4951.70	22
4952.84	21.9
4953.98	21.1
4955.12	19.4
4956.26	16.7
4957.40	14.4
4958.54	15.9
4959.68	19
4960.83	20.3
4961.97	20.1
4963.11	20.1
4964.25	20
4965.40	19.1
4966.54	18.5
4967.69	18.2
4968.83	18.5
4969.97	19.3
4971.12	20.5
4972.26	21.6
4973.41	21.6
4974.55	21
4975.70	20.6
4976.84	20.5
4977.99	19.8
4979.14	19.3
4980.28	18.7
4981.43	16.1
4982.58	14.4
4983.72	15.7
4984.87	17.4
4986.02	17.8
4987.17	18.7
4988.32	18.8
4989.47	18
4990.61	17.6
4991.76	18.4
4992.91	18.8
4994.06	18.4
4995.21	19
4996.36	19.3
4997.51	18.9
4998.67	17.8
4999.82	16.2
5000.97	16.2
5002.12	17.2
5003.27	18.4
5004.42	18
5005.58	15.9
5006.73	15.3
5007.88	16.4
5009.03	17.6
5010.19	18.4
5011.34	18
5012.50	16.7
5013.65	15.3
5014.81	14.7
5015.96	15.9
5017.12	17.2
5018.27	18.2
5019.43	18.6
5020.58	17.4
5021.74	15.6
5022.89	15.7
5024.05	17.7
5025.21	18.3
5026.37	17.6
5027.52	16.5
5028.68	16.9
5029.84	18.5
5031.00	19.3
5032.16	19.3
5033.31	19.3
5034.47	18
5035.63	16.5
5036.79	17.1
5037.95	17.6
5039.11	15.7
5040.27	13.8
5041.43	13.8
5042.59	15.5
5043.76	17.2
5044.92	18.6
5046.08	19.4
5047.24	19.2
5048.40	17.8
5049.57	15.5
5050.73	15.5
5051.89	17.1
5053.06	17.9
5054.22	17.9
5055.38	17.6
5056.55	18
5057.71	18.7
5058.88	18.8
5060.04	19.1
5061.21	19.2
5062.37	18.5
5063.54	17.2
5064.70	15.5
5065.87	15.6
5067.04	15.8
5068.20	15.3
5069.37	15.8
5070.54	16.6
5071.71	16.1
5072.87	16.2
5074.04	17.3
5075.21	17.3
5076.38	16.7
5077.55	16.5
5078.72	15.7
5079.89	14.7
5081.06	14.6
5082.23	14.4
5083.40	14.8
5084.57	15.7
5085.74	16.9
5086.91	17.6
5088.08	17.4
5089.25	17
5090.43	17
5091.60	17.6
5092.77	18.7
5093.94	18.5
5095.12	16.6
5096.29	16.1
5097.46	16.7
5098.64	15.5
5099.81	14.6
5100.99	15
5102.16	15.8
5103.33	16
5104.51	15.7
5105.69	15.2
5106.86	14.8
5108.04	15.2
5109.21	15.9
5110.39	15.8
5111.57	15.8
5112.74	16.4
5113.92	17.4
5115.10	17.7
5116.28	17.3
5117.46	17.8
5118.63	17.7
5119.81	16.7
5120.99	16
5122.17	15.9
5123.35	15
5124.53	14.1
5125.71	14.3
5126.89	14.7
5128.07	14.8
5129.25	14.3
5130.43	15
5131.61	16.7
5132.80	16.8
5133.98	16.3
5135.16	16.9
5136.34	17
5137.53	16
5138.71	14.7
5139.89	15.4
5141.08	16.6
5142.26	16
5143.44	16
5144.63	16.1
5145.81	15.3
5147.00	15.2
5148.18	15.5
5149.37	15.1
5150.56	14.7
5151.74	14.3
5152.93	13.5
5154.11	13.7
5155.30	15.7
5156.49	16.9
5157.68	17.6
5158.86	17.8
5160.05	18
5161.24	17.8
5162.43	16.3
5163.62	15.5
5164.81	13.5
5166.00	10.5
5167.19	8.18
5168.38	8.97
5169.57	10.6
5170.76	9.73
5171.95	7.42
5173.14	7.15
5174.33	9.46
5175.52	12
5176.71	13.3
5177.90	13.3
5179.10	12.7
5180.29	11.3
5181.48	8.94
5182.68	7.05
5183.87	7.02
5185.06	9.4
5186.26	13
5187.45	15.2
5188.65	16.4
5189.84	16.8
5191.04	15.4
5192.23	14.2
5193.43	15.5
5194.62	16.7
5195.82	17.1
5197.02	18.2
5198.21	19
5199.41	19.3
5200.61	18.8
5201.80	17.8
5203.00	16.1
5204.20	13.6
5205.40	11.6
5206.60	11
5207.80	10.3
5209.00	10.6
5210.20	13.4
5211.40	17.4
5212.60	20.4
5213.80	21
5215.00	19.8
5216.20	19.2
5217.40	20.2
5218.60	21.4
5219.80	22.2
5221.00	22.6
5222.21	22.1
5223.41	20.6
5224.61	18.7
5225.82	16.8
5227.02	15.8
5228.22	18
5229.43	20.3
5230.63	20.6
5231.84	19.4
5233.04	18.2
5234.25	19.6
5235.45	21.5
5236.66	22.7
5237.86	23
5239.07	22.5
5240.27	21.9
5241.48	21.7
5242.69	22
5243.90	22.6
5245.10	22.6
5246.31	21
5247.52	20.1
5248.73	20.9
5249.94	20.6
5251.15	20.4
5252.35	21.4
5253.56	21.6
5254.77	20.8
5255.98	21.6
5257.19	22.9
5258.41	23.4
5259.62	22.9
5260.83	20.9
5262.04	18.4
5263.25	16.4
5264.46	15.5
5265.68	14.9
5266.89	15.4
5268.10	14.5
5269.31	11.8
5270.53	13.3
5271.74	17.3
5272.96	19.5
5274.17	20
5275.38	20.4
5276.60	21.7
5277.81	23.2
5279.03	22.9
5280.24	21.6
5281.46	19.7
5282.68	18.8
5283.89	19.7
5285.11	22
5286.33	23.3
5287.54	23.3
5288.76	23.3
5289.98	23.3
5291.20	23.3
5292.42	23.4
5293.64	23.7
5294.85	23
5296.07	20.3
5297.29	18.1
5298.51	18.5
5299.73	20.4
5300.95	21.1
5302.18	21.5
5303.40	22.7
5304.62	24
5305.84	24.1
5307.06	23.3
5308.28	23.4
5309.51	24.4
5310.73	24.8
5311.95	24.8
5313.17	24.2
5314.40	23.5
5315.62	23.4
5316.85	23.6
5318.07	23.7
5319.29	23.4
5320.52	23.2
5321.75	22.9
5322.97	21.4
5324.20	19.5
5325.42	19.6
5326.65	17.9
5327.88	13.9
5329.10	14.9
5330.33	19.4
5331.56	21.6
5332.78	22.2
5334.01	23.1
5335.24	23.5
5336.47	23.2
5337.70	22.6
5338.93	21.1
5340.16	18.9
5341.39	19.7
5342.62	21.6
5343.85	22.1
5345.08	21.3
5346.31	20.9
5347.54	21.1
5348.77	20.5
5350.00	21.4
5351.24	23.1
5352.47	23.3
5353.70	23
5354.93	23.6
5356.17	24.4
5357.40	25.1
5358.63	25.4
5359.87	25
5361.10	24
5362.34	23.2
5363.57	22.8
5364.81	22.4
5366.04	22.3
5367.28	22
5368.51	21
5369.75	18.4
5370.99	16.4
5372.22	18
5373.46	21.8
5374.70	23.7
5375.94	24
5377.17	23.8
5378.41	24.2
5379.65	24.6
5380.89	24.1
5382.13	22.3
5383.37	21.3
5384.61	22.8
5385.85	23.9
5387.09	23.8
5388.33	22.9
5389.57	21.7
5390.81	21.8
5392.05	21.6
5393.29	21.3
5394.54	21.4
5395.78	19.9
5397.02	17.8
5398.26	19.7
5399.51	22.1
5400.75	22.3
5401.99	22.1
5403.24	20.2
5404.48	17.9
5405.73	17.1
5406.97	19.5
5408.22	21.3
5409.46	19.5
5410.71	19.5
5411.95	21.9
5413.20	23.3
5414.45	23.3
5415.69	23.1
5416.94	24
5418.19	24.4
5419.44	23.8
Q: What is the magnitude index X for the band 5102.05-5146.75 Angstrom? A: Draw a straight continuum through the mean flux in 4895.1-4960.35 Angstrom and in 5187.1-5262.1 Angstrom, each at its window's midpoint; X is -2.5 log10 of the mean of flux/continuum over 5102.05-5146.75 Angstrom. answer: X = 0.212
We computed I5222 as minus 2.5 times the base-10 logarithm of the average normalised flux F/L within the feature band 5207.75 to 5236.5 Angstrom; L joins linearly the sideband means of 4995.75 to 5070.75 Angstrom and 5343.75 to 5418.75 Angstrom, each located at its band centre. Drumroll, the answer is 0.05 mag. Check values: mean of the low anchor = 17.2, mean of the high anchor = 22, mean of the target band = 19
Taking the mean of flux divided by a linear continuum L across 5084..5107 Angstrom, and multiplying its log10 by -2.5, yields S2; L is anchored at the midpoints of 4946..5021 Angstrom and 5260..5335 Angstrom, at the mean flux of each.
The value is 0.174 mag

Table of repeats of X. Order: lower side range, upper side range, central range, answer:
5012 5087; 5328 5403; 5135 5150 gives 0.164 mag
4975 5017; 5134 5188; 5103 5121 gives -0.115 mag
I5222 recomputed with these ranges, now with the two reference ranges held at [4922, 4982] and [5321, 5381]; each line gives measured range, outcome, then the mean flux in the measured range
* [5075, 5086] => 0.291 mag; 15.6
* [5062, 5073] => 0.248 mag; 16.2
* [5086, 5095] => 0.166 mag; 17.6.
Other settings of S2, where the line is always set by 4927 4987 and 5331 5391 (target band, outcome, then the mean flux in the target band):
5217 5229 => 0.083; 19.8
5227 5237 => 0.094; 19.7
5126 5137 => 0.299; 15.8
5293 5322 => -0.037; 22.7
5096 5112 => 0.305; 15.6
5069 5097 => 0.234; 16.5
